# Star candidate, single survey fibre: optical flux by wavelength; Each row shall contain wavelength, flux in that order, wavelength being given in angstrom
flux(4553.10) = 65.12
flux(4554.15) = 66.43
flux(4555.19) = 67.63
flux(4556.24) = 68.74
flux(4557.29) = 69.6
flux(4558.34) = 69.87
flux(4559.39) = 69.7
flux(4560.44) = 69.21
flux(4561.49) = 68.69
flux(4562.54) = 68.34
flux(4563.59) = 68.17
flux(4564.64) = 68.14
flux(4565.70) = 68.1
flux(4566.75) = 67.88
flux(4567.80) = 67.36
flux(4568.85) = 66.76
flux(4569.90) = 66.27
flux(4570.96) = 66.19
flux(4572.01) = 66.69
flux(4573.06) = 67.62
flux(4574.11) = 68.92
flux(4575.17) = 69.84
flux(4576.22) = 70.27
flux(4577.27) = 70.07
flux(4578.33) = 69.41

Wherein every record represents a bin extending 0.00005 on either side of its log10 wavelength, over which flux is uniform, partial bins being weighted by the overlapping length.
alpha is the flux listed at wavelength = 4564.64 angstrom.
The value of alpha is 68.14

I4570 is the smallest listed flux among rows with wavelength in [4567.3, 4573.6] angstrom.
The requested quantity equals 66.19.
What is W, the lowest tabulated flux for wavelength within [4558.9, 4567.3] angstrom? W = 67.88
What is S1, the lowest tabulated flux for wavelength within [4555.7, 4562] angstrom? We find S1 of 68.69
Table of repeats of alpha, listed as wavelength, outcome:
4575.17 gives 69.84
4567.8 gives 67.36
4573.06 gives 67.62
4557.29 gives 69.6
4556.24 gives 68.74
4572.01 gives 66.69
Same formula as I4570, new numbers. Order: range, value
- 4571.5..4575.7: 66.69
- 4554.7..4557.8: 67.63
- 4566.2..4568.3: 67.36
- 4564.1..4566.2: 68.1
